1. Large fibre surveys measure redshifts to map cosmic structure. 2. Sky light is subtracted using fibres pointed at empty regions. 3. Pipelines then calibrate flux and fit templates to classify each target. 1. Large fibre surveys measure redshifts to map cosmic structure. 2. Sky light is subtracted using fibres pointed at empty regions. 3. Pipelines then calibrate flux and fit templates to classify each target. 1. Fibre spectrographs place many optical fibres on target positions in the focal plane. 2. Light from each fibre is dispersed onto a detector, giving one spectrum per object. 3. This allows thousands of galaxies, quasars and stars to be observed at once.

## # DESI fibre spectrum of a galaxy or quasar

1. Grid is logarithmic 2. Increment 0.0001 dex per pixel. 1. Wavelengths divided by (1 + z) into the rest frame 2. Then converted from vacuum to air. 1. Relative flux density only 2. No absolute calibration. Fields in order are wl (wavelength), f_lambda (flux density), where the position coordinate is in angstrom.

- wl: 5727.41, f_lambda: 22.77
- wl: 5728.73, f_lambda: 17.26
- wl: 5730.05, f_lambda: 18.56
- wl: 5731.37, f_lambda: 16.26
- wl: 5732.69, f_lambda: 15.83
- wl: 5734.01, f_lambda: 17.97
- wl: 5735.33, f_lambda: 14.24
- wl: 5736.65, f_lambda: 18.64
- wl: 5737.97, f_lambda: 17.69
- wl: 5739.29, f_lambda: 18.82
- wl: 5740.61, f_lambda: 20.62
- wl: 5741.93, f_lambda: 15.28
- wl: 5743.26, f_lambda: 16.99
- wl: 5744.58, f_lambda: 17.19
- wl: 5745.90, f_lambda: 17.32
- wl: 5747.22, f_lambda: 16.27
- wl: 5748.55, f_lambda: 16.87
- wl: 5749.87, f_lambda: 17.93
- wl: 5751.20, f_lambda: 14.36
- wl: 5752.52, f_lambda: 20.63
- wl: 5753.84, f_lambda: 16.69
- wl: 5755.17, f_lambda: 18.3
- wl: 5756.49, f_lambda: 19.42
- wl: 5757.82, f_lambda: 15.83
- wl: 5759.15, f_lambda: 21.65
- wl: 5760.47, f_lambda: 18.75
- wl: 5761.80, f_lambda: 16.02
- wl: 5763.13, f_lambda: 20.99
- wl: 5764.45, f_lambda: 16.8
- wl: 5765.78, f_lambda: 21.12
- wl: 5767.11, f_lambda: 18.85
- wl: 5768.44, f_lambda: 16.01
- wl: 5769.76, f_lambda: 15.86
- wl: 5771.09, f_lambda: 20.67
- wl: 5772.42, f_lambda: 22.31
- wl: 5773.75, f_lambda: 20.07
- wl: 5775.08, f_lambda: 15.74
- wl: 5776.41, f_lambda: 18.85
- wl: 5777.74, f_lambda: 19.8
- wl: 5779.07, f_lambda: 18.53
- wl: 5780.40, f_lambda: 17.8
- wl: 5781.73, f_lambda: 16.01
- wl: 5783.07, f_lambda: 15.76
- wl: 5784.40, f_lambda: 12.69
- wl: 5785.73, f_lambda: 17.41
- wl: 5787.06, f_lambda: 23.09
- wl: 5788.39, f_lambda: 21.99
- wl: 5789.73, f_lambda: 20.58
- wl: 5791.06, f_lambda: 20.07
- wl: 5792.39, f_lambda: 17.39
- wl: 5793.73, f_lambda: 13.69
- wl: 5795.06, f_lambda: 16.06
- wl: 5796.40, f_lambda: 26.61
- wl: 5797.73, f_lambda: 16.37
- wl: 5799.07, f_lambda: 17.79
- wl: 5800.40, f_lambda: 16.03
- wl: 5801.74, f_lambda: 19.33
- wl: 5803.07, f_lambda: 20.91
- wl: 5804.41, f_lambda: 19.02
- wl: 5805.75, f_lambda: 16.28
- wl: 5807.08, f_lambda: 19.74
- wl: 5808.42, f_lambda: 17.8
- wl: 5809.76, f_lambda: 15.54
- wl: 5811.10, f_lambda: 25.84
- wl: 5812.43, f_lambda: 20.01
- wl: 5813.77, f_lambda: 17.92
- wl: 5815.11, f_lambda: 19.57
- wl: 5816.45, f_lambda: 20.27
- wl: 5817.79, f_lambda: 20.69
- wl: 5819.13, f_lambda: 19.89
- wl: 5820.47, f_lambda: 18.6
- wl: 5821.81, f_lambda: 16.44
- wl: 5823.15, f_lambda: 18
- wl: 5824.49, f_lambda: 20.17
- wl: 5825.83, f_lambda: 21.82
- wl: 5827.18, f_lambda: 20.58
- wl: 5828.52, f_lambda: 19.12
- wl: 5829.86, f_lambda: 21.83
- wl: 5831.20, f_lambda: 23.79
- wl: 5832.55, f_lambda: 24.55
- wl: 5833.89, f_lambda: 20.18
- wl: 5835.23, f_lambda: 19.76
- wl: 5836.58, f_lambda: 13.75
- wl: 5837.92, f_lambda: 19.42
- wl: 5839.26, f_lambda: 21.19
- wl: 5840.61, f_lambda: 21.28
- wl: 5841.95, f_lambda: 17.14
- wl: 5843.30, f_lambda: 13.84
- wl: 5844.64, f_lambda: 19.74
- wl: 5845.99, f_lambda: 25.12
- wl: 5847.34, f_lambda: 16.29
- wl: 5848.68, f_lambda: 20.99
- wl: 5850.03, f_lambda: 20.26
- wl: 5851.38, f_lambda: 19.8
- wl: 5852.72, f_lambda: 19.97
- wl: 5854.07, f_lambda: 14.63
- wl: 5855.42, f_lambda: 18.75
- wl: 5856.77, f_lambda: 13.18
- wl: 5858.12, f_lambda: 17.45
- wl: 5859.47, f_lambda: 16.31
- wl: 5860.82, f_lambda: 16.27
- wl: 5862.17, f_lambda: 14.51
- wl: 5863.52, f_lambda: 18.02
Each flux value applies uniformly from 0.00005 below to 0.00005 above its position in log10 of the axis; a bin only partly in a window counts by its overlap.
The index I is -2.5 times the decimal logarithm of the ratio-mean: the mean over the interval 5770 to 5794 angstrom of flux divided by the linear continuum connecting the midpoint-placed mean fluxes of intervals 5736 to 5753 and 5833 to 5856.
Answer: -0.02 mag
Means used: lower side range 17.6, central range 18.5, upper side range 19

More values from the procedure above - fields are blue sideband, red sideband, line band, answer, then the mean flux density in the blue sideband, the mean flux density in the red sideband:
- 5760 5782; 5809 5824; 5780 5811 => 0.04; 18.5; 19.3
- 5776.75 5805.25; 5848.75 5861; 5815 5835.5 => -0.13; 18.4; 17.6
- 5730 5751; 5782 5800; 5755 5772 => -0.05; 17.2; 18.3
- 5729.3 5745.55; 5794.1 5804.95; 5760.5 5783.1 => -0.01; 17.3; 18.9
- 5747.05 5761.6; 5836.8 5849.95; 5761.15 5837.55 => -0.02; 17.9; 19.3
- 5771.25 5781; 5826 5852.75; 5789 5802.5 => 0.05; 19.1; 20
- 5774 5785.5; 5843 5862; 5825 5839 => -0.16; 17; 18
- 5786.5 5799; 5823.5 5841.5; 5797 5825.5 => 0.06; 19.4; 20.5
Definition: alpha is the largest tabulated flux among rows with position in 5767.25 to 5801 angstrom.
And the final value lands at 26.61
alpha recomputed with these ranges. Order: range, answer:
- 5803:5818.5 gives 25.84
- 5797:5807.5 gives 20.91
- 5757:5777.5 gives 22.31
